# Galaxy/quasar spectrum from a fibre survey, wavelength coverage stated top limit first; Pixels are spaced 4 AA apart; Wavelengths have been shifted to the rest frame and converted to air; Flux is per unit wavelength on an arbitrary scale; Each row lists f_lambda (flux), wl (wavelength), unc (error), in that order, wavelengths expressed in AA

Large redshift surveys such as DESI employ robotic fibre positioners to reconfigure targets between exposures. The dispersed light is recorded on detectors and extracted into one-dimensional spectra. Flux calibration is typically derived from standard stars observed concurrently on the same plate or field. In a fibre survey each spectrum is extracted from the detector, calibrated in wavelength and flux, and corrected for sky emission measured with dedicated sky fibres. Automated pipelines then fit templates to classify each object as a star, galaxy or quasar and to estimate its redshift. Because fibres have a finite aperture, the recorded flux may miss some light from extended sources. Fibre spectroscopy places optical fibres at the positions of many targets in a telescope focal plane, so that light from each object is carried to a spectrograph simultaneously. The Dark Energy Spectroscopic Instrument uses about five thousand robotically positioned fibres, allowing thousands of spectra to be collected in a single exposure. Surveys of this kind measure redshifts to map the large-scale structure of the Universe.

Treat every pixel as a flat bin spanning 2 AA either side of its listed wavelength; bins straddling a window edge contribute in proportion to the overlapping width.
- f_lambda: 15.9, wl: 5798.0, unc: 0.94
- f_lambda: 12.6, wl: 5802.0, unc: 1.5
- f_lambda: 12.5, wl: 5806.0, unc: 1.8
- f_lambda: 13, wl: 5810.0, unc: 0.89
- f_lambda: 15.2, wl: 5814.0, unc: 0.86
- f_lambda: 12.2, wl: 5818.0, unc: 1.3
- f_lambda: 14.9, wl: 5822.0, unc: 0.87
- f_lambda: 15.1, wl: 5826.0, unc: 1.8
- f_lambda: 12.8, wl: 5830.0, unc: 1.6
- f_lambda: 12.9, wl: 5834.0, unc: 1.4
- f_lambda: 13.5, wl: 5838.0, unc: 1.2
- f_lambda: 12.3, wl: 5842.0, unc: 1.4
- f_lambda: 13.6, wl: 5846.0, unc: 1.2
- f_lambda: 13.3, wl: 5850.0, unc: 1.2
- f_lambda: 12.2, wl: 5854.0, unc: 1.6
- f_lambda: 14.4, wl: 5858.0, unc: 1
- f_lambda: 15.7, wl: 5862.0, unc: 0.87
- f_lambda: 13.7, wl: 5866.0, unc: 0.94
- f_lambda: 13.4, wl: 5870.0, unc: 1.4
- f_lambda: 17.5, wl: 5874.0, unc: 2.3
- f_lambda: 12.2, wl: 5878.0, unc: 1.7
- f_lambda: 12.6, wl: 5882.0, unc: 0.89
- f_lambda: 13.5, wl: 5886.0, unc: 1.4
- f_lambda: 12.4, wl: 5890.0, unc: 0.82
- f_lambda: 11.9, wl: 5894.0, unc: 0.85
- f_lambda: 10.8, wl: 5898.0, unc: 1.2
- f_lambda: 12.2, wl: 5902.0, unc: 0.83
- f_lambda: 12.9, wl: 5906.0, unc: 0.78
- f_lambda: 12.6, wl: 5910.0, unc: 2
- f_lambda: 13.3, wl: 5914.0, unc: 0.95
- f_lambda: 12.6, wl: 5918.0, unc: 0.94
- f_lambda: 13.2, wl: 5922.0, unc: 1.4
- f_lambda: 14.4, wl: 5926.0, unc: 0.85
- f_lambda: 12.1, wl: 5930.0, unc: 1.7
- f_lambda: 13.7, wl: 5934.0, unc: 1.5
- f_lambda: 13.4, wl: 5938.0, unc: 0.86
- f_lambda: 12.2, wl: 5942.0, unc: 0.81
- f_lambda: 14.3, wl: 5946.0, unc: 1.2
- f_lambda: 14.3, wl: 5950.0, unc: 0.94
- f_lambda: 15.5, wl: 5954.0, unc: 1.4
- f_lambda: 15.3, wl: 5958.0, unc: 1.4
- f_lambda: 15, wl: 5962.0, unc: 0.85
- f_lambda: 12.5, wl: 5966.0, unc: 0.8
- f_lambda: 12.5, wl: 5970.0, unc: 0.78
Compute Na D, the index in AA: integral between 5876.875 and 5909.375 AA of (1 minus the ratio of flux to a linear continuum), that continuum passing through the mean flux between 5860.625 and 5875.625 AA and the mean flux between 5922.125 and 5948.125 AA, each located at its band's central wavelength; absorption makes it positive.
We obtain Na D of 4.6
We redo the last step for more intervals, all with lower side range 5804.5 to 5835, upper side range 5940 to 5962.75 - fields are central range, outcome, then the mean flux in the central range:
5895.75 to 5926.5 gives 3.26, 12.7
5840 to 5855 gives 0.97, 12.9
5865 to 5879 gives -0.45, 14.4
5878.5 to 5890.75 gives 1.05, 12.8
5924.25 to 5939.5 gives 0.96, 13.4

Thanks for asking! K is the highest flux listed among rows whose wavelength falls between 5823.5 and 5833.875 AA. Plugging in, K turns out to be 15.1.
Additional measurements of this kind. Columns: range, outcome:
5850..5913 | 17.5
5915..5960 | 15.5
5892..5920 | 13.3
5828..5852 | 13.6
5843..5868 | 15.7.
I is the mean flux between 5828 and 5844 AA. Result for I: 12.9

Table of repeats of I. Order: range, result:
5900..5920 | 12.7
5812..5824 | 14.1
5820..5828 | 15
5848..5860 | 13.3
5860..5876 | 15.1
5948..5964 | 15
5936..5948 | 13.3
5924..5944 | 13.2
